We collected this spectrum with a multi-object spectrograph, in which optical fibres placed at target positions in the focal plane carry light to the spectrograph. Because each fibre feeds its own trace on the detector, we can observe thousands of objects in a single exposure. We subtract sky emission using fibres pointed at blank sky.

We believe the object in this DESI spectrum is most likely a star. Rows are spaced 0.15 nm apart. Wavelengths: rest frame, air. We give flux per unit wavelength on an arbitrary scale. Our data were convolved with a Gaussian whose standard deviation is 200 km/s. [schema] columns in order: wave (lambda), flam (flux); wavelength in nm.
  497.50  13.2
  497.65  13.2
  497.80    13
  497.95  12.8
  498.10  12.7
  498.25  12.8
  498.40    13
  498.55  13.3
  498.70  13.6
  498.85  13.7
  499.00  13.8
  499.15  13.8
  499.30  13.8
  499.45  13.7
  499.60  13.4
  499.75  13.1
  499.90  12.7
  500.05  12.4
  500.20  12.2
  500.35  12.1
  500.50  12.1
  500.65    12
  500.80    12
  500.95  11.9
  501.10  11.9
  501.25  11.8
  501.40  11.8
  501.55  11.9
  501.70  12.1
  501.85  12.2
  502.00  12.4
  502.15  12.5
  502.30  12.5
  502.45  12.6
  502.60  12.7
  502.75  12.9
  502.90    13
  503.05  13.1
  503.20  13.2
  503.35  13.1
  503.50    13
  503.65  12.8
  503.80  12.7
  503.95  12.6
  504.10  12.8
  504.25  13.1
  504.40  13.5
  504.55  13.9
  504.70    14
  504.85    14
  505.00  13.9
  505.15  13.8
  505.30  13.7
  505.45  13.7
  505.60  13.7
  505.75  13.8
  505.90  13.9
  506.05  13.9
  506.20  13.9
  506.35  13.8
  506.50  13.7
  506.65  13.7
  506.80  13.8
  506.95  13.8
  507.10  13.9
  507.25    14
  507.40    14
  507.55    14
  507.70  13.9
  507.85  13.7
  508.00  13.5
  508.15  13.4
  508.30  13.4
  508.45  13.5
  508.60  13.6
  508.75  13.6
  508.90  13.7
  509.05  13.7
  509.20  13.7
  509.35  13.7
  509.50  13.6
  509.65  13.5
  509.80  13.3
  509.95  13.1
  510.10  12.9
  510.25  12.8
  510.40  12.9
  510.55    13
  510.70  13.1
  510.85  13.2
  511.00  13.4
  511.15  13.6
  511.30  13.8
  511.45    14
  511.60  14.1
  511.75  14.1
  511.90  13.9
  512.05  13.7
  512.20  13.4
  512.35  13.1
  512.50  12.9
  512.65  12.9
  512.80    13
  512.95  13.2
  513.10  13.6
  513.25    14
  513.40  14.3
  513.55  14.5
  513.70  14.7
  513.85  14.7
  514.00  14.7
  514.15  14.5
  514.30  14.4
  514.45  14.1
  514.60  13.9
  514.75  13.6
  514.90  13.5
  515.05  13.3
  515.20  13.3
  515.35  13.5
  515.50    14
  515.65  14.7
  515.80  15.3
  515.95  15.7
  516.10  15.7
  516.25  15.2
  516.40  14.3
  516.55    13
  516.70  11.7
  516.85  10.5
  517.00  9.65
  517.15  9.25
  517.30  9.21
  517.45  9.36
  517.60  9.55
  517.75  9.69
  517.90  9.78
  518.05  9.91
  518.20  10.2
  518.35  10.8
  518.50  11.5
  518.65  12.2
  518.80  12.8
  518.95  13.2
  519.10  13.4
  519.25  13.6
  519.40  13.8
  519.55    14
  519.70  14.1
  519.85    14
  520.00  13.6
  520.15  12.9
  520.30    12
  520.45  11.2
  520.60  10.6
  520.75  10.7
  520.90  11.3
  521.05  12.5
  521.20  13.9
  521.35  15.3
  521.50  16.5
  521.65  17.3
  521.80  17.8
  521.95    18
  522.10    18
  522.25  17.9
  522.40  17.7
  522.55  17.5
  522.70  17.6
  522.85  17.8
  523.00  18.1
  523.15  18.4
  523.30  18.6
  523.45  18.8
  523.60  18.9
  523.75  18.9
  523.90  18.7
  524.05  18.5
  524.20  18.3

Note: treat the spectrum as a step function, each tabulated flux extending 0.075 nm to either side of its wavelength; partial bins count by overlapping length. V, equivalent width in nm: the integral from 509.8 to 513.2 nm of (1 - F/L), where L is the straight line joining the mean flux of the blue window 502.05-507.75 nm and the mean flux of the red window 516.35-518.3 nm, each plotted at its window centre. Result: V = -0.44 nm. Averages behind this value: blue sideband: 13.4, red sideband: 10.4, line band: 13.4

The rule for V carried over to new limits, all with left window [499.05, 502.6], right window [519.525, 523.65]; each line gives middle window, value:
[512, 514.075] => 0.08 nm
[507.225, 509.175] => -0.02 nm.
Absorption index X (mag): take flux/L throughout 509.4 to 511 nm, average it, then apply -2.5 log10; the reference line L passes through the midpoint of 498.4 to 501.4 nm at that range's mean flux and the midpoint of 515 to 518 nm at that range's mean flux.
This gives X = -0.057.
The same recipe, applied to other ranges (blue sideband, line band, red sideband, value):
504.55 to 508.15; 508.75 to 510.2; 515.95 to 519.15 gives -0.02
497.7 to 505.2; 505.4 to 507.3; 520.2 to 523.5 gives -0.02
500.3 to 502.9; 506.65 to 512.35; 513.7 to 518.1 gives -0.09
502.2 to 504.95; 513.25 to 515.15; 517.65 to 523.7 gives -0.02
